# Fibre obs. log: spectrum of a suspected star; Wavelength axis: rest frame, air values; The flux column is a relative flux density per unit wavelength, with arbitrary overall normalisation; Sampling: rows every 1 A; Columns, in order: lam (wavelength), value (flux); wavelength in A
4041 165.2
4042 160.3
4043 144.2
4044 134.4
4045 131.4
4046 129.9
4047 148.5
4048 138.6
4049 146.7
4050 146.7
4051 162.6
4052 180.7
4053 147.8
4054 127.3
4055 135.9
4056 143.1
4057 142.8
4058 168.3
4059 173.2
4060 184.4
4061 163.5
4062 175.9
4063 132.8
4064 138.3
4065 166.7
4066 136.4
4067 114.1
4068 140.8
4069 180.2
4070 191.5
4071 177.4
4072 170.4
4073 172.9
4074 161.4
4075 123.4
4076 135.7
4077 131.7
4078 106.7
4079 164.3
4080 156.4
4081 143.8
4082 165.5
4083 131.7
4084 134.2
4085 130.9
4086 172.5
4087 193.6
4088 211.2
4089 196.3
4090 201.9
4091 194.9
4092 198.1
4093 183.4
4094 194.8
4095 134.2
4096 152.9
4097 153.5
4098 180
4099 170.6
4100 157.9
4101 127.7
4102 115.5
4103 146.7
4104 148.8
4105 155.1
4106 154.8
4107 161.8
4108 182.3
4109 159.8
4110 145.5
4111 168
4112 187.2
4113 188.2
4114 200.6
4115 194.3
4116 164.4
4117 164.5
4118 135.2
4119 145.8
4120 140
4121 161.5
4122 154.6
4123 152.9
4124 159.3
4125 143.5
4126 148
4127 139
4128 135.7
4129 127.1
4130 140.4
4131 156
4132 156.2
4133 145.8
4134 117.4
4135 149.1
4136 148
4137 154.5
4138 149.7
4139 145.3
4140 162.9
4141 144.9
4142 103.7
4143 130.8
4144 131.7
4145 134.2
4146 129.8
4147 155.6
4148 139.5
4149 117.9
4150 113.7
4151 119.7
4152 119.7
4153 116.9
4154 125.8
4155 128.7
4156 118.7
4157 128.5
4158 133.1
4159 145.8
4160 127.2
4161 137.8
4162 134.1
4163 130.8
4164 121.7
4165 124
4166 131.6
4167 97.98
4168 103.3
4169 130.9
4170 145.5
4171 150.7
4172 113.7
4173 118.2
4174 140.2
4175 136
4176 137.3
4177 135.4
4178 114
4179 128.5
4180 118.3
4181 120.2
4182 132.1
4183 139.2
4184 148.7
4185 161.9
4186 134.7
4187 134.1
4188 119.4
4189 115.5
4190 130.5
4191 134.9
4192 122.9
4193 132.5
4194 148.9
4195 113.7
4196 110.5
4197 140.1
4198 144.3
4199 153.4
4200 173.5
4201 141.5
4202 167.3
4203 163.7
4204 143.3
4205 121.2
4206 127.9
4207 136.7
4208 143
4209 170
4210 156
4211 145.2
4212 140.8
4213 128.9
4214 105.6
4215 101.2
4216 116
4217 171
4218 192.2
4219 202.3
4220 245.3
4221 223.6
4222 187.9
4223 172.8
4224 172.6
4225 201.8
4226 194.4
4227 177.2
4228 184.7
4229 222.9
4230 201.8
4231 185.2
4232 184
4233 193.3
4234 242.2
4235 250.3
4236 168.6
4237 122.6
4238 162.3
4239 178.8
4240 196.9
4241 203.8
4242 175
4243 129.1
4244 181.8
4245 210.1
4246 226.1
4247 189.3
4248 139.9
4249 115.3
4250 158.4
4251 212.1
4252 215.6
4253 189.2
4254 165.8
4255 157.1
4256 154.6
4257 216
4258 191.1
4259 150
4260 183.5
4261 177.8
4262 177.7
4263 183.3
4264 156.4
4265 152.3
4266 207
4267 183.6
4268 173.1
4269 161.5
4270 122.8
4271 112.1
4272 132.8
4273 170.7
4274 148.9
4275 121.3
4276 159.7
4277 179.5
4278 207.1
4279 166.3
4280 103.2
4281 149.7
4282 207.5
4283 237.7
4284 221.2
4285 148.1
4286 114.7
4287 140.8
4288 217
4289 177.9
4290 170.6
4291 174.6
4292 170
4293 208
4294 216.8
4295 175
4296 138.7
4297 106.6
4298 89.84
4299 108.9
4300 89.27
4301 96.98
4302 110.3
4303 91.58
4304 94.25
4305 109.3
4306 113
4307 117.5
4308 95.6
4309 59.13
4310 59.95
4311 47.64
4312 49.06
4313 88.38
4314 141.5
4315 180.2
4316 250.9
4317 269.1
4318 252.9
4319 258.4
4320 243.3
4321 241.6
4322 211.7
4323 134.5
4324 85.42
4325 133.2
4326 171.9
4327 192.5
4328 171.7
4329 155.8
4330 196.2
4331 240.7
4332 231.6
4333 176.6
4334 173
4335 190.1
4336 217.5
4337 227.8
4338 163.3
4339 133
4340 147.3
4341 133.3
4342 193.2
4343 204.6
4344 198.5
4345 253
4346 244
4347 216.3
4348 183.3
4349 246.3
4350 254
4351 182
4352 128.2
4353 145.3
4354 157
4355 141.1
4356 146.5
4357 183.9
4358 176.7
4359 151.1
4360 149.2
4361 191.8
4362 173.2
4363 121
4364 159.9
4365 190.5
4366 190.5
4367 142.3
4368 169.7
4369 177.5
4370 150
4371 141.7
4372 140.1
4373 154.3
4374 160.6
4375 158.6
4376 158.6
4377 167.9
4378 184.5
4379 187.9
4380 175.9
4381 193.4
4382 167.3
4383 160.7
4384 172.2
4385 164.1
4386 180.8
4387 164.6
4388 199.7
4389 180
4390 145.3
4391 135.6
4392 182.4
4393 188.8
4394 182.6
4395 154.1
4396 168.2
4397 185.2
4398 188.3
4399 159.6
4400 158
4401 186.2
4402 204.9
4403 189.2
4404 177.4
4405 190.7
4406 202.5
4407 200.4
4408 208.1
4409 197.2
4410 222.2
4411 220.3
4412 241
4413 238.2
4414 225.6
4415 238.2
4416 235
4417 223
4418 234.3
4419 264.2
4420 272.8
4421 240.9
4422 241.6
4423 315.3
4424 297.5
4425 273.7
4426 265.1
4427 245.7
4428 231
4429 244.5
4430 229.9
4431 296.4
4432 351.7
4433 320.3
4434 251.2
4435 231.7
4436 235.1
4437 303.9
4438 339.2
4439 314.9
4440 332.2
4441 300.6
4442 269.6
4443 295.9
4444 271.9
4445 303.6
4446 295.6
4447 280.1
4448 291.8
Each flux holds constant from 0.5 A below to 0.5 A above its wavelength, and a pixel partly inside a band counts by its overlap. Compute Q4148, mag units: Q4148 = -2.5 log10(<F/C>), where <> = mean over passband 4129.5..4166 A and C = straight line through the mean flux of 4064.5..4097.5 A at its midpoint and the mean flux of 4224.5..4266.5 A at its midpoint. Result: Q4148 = 0.26 mag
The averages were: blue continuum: 161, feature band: 134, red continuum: 183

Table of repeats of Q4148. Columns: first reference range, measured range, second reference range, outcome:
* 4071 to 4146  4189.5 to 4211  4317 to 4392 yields 0.16 mag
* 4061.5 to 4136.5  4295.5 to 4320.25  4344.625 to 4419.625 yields 0.34 mag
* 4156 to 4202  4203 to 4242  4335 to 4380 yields -0.21 mag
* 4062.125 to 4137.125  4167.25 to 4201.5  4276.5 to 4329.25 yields 0.17 mag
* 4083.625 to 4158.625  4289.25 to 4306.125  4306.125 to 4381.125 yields 0.24 mag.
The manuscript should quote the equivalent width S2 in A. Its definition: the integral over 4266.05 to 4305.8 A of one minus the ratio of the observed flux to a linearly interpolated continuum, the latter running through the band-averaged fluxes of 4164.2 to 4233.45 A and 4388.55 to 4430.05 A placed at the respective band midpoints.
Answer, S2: 5.3 A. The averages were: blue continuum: 149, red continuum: 214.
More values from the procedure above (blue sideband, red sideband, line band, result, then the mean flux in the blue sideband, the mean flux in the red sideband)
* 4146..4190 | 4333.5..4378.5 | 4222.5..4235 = -4.6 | 129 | 175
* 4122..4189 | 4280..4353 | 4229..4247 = -4.7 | 134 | 166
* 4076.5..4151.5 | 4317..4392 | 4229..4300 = -0.9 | 154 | 179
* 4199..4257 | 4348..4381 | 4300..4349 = 1.1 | 173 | 168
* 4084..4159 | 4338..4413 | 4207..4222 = 0.1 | 152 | 178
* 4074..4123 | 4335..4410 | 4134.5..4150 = 2.3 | 161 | 177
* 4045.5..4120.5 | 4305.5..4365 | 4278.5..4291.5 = -0.1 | 159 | 172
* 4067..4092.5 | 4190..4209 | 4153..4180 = 3.4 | 163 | 141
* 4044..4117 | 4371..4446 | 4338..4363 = 3.6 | 159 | 220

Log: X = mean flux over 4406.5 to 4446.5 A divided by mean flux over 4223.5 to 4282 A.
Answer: 1.50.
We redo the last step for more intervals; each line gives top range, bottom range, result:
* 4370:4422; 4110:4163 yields 1.32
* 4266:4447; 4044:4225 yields 1.27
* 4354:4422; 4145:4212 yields 1.38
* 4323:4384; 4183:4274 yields 1.06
